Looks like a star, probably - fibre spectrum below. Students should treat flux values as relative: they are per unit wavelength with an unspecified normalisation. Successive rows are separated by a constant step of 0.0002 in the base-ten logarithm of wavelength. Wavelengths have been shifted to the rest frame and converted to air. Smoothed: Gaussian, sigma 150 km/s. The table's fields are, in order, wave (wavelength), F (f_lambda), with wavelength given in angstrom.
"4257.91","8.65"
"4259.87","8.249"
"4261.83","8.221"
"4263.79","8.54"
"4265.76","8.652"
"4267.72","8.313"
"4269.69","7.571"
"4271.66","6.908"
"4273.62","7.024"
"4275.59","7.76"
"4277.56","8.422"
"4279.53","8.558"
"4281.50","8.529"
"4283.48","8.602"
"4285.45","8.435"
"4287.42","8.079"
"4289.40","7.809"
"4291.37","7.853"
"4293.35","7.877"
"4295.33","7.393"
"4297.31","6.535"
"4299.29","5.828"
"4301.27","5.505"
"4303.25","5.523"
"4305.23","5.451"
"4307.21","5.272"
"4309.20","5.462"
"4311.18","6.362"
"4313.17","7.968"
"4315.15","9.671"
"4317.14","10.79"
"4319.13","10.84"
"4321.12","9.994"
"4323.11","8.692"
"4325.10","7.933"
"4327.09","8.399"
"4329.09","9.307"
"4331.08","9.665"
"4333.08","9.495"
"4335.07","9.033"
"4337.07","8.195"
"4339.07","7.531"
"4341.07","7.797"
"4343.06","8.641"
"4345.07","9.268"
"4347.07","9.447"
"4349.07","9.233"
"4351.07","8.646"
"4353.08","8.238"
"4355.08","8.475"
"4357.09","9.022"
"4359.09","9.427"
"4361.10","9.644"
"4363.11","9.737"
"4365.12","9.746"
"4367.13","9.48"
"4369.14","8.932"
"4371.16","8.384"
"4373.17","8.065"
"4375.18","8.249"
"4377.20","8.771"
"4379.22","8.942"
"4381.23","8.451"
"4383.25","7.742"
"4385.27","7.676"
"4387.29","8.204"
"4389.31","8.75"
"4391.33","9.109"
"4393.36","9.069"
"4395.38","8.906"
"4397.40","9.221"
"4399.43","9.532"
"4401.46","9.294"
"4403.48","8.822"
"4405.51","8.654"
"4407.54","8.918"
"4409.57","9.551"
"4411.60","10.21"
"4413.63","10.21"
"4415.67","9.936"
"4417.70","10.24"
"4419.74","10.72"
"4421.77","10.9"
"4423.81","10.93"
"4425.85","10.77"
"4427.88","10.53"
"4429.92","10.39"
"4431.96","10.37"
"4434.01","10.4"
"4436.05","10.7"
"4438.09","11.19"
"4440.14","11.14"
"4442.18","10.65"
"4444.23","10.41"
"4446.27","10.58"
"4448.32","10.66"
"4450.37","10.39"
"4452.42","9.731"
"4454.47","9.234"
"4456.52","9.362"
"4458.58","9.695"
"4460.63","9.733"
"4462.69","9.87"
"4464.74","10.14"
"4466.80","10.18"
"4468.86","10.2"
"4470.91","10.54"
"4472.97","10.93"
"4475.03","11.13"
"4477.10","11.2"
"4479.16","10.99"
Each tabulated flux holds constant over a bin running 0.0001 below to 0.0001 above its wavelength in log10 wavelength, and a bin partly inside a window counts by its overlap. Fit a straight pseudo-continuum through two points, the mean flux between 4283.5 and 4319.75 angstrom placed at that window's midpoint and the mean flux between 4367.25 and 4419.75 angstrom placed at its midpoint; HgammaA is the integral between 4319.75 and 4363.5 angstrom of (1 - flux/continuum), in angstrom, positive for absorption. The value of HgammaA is -4.52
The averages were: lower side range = 7.37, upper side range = 9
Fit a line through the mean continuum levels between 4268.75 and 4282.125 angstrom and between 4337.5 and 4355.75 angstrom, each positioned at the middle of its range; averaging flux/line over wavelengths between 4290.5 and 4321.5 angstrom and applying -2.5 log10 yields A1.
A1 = 0.11 mag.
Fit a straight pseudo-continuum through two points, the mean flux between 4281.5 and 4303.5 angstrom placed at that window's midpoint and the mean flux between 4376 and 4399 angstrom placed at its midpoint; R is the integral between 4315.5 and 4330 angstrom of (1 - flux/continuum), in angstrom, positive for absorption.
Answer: -3.2 angstrom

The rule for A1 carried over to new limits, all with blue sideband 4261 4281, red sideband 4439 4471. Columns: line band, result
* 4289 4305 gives 0.23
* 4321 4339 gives -0.02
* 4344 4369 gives -0.02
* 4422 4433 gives -0.08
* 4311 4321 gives -0.11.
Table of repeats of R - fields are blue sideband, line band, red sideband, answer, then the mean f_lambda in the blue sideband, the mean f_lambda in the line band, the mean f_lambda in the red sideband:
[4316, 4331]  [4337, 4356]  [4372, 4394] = 1.0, 9.44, 8.57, 8.45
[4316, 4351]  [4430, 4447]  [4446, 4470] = -1.5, 9.06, 10.7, 9.96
